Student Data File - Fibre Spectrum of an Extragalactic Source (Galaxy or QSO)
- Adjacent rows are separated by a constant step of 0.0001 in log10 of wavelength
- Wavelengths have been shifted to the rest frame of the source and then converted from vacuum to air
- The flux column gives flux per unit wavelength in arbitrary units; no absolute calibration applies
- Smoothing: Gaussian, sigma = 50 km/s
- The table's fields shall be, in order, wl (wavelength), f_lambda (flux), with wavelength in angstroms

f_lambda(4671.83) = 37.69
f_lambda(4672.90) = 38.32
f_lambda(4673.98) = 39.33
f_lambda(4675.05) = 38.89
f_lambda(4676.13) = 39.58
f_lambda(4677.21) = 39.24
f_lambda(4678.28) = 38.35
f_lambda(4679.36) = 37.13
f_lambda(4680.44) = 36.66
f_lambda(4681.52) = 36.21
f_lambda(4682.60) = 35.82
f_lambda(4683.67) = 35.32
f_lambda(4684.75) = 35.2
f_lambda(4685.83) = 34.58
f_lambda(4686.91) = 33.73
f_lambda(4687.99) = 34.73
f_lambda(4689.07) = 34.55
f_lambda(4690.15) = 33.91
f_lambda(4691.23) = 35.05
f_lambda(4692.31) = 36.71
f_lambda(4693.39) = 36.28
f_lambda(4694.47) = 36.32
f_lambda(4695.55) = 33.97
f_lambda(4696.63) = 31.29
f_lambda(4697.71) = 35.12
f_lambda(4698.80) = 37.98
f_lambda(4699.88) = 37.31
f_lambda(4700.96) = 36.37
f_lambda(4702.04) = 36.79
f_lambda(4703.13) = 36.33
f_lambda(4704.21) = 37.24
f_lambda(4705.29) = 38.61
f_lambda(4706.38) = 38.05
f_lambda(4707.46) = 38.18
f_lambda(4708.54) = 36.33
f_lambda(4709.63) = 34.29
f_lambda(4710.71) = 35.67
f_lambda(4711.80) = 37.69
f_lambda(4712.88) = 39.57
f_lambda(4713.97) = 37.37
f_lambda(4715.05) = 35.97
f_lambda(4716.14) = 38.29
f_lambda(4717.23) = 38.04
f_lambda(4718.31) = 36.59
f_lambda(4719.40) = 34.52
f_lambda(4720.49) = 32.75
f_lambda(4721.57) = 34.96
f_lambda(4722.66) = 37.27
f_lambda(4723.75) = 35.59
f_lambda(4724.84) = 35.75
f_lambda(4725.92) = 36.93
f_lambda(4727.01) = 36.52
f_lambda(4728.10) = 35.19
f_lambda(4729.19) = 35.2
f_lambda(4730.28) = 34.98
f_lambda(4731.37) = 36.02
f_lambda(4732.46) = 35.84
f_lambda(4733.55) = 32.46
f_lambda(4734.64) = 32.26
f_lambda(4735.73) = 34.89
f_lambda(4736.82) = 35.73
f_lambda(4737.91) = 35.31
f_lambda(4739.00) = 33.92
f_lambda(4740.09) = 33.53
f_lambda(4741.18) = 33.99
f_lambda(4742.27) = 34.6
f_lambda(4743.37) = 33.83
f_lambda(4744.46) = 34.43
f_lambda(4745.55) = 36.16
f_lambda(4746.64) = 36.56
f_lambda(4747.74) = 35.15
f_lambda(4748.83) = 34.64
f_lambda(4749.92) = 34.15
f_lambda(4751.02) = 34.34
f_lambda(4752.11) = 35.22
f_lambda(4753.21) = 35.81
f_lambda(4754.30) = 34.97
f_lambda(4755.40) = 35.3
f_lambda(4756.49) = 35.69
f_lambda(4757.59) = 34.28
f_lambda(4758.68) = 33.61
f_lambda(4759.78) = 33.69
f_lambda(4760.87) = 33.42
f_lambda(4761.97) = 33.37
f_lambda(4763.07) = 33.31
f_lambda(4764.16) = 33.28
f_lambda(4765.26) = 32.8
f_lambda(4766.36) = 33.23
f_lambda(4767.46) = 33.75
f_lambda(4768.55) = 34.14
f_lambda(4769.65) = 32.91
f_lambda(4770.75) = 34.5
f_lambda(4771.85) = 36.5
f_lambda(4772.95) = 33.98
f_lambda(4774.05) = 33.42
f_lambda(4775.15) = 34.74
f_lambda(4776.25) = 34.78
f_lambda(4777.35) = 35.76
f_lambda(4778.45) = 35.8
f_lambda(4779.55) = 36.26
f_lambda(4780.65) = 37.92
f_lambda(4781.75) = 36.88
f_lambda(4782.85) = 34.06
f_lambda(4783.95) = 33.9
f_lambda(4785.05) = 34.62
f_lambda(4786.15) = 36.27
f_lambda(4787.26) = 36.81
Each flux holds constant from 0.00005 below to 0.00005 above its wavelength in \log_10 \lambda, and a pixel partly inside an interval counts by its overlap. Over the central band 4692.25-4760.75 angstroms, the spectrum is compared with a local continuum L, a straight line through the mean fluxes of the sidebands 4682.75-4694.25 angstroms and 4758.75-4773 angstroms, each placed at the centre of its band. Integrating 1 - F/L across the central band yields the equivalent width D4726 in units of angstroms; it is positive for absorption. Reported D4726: -2.3 angstroms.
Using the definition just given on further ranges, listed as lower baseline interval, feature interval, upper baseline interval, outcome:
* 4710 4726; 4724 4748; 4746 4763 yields 0.4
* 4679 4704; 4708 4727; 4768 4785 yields -0.5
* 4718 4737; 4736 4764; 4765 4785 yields 0.3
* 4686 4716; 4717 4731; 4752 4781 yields 0.0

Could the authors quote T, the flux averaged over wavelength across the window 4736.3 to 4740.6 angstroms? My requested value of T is 34.7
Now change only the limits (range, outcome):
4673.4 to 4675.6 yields 39.1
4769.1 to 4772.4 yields 34.6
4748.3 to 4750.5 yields 34.4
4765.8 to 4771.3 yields 33.7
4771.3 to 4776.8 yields 34.7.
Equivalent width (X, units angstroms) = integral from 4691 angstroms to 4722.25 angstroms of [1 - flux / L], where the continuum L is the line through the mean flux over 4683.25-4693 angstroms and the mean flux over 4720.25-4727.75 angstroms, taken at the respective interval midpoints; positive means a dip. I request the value -0.88 angstroms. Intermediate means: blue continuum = 34.9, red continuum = 35.8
